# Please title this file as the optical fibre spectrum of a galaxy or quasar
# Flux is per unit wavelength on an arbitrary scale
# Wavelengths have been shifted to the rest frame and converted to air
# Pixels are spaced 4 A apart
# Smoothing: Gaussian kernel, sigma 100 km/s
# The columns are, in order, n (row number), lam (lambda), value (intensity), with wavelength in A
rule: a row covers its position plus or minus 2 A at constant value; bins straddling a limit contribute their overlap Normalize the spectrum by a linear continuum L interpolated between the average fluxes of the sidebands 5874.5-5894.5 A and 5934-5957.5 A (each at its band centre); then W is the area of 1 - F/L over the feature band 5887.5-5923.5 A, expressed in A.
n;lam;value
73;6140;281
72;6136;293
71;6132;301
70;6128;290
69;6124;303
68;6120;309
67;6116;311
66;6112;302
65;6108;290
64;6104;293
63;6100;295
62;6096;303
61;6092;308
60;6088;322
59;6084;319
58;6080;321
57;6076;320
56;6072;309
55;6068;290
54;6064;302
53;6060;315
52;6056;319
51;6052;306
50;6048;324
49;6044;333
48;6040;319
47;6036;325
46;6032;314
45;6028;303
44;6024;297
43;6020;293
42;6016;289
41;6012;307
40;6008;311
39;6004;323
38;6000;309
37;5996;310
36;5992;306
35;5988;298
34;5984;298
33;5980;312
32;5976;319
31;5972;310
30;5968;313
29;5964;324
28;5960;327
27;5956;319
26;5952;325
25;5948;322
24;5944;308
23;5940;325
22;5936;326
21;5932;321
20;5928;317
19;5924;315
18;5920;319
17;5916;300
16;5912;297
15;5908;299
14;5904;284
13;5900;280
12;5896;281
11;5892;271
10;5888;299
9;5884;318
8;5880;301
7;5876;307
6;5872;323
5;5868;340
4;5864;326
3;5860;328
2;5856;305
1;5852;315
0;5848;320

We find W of 1.6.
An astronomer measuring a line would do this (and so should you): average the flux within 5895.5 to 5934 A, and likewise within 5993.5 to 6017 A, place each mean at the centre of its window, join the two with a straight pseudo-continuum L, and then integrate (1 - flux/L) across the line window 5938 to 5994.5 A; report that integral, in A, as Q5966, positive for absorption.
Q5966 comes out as -1.6 A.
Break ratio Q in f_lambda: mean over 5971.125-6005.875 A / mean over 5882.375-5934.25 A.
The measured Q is 1.0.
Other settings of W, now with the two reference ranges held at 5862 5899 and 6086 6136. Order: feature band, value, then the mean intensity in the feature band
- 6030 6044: -0.83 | 321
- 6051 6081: -0.72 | 310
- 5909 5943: -0.96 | 314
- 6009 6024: 0.32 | 297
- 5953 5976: -1.06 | 319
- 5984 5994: 0.10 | 301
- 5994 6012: -0.50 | 313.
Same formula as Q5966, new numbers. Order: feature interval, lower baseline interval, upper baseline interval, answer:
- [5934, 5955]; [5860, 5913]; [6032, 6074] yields -1.0 A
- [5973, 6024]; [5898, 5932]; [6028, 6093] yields 0.6 A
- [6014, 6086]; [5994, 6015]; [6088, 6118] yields -1.0 A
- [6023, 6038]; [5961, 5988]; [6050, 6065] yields 0.0 A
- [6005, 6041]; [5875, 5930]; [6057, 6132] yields -0.4 A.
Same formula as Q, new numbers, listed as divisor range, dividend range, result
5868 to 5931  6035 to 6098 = 1.04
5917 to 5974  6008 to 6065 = 0.97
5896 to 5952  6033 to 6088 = 1.02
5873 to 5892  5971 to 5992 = 1.01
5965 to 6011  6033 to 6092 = 1.02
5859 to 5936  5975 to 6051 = 1.01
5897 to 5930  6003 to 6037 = 1.02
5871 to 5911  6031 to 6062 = 1.08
